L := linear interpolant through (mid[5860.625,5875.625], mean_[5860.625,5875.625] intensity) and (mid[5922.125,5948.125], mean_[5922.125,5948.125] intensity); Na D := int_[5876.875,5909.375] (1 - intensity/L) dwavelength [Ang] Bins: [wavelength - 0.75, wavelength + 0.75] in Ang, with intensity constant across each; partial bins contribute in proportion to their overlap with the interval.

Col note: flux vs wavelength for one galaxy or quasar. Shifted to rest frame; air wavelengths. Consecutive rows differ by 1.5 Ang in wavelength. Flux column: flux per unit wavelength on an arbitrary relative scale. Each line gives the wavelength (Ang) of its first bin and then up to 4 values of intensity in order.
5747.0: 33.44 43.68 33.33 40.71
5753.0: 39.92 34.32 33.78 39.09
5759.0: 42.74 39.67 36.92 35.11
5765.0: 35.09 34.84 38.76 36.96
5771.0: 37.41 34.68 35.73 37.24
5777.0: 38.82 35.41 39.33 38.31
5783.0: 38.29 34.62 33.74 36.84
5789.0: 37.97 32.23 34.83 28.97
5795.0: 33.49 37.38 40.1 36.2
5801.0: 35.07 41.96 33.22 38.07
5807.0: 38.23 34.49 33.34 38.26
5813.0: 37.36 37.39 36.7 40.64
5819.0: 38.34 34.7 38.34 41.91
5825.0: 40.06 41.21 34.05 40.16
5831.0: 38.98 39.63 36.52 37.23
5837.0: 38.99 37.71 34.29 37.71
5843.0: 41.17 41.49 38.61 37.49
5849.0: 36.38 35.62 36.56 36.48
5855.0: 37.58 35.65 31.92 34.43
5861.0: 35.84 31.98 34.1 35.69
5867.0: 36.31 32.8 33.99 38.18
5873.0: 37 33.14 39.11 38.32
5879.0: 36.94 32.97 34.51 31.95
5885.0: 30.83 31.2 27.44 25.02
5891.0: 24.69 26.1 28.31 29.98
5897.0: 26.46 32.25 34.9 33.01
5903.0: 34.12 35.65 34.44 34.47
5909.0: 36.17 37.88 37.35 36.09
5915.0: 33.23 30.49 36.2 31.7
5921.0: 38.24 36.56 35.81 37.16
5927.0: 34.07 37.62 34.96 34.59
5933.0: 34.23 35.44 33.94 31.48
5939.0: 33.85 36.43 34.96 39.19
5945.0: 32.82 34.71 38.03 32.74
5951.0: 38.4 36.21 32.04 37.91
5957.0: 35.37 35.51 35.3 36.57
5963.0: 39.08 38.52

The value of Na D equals 3.10 Ang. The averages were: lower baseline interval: 35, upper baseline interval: 35.2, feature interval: 31.7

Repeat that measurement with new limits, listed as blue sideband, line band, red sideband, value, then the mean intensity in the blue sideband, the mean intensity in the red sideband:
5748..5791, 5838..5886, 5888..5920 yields -2.9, 37.1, 32.2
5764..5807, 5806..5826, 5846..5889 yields -1.1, 36.3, 34.8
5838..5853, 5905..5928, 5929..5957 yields 0.3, 37.7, 35.1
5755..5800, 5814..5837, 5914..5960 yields -1.5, 36.5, 35.1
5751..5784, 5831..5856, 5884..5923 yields -2.3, 37.4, 32.4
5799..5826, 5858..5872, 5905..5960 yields 0.7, 37.5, 35.3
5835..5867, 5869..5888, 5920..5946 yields 0.8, 36.5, 35.3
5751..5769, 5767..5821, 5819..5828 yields 2.3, 37.5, 38.7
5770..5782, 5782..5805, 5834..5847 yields 1.0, 37.1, 38.3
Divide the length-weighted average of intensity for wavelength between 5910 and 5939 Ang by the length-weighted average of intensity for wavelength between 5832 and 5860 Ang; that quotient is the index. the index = 0.9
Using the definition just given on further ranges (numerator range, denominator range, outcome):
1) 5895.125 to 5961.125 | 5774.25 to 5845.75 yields 0.94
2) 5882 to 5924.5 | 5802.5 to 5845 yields 0.86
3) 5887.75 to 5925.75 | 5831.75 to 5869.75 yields 0.90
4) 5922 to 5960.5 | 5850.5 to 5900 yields 1.07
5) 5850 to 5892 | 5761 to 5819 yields 0.93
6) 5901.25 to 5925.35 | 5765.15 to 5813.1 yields 0.97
